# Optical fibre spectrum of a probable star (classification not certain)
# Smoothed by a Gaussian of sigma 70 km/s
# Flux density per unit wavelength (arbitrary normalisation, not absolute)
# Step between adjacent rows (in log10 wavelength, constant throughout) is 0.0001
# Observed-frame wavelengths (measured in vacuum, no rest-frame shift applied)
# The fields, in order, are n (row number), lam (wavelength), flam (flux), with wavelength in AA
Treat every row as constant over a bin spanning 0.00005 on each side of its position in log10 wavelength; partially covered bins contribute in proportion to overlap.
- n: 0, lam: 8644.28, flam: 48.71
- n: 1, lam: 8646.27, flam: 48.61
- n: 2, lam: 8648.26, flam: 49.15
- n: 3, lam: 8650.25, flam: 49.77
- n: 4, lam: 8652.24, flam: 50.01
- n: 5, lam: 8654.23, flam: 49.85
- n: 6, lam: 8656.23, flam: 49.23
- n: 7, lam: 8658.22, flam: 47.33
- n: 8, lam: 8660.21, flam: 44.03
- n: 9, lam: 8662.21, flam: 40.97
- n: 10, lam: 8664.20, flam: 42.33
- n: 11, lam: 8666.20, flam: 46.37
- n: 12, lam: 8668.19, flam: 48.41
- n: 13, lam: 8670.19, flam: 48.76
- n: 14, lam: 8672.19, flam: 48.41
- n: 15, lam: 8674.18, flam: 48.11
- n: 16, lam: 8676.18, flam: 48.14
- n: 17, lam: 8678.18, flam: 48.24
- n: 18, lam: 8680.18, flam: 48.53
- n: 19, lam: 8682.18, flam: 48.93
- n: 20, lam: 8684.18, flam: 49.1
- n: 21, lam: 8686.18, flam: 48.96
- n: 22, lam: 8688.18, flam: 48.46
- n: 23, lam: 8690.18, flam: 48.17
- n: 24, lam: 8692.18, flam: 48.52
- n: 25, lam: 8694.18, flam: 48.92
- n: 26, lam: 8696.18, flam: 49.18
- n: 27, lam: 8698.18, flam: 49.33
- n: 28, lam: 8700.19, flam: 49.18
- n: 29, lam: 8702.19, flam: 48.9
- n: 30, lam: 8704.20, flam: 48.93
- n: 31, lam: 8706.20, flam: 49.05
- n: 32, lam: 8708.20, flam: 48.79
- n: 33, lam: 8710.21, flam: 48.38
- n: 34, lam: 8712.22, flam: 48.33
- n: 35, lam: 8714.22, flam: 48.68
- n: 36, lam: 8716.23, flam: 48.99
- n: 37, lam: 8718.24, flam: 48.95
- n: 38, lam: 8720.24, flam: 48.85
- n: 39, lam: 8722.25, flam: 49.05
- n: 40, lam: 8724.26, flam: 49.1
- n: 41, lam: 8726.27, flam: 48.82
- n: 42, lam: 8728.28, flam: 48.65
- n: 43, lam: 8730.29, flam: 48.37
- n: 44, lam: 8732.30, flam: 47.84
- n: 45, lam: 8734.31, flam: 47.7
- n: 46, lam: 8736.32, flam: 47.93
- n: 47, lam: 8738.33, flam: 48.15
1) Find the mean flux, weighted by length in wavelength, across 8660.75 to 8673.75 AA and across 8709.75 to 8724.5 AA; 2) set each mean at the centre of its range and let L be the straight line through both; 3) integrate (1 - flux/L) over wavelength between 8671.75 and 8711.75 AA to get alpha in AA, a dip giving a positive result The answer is -1.2 AA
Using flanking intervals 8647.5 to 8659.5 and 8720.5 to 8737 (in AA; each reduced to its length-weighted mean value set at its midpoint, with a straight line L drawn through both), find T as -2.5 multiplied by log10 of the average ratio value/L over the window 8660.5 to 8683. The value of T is 0.05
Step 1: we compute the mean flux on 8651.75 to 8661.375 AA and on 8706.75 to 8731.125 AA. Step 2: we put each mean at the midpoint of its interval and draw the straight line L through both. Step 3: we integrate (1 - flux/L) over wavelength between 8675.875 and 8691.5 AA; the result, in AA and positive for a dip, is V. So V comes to -0.1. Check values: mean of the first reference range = 47.9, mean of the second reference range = 48.8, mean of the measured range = 48.6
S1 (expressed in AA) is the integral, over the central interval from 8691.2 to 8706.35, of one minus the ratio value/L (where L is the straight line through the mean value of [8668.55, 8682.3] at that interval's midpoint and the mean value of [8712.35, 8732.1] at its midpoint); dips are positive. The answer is -0.13 AA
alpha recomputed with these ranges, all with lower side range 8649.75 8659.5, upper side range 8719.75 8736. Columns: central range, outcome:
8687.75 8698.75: 0.0 AA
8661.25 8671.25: 0.7 AA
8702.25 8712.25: 0.0 AA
